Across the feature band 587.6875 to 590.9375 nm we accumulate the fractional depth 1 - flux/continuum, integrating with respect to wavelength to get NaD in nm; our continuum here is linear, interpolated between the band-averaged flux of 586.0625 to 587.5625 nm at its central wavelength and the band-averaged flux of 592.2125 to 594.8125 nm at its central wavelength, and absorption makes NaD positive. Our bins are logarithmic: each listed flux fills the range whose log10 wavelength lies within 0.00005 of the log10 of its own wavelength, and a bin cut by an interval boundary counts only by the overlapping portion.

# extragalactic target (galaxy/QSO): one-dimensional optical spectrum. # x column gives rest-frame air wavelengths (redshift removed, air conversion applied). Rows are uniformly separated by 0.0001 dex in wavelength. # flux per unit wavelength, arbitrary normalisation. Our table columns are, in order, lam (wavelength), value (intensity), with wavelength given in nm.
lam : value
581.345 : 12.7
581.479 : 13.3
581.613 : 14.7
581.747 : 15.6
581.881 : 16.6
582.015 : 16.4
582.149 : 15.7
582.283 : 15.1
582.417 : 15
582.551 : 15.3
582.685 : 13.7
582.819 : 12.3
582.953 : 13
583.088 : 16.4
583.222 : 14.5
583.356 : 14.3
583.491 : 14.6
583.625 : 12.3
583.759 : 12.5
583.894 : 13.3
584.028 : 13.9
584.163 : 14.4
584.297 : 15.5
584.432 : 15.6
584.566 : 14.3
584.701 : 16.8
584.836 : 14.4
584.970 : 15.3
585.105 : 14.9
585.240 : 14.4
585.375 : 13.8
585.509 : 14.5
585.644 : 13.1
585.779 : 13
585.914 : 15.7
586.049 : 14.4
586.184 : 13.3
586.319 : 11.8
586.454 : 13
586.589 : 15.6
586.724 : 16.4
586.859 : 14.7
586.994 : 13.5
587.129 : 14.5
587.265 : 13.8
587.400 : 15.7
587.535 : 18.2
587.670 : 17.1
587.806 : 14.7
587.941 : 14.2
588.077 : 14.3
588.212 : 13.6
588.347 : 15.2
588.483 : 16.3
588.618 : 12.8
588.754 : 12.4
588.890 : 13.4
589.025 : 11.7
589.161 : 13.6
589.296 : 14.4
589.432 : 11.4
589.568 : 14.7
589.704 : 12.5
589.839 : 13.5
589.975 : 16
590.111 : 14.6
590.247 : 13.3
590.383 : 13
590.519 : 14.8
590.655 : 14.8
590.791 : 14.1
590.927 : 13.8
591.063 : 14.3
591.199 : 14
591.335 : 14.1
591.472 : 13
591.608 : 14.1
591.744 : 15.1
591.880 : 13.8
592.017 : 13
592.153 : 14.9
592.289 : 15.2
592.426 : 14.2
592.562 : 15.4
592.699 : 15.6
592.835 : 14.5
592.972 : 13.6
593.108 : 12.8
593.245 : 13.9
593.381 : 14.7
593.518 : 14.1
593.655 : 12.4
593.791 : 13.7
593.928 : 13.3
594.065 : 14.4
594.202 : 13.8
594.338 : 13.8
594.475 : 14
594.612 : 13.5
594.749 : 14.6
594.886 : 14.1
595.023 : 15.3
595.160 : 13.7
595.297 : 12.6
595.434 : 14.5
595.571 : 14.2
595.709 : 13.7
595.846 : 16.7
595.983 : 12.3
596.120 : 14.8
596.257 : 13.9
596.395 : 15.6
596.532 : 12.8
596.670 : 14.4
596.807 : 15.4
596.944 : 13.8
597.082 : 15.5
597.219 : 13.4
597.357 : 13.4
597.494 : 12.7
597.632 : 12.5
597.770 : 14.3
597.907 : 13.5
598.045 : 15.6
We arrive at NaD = 0.09 nm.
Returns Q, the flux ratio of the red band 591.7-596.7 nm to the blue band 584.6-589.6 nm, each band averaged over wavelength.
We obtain 1.0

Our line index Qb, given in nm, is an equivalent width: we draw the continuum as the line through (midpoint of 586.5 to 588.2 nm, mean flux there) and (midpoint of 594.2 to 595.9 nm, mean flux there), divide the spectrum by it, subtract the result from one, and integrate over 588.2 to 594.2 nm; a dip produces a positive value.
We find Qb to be 0.29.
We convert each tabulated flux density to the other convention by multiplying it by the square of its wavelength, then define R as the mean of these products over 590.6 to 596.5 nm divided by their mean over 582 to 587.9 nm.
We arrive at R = 1.00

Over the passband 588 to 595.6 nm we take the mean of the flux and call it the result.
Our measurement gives 14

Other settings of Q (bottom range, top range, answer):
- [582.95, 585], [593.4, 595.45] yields 0.96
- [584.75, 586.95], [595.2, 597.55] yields 0.99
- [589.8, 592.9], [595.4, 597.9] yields 0.98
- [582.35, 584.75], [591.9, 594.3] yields 0.98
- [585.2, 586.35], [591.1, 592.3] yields 1.02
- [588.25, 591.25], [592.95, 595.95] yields 1.01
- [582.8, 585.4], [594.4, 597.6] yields 0.98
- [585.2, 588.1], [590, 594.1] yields 0.97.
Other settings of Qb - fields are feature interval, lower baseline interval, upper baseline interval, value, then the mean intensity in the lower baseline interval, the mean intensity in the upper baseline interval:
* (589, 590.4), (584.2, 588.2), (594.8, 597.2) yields 0.09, 14.7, 14.3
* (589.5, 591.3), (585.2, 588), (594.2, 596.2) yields 0.03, 14.5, 14.1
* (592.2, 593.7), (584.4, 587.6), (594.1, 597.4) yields 0.00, 14.6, 14.2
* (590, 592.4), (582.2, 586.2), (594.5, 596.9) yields 0.02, 14.3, 14.2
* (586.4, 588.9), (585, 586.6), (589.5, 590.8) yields -0.13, 13.9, 14.1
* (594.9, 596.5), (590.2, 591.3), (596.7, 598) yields -0.04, 14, 13.9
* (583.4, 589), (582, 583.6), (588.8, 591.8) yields -0.07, 14.6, 13.8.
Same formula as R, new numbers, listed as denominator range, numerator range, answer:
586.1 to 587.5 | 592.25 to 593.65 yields 1.02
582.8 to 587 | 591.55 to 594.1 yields 1.02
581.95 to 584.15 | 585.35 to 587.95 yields 1.03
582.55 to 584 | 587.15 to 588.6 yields 1.12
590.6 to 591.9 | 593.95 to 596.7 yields 1.01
